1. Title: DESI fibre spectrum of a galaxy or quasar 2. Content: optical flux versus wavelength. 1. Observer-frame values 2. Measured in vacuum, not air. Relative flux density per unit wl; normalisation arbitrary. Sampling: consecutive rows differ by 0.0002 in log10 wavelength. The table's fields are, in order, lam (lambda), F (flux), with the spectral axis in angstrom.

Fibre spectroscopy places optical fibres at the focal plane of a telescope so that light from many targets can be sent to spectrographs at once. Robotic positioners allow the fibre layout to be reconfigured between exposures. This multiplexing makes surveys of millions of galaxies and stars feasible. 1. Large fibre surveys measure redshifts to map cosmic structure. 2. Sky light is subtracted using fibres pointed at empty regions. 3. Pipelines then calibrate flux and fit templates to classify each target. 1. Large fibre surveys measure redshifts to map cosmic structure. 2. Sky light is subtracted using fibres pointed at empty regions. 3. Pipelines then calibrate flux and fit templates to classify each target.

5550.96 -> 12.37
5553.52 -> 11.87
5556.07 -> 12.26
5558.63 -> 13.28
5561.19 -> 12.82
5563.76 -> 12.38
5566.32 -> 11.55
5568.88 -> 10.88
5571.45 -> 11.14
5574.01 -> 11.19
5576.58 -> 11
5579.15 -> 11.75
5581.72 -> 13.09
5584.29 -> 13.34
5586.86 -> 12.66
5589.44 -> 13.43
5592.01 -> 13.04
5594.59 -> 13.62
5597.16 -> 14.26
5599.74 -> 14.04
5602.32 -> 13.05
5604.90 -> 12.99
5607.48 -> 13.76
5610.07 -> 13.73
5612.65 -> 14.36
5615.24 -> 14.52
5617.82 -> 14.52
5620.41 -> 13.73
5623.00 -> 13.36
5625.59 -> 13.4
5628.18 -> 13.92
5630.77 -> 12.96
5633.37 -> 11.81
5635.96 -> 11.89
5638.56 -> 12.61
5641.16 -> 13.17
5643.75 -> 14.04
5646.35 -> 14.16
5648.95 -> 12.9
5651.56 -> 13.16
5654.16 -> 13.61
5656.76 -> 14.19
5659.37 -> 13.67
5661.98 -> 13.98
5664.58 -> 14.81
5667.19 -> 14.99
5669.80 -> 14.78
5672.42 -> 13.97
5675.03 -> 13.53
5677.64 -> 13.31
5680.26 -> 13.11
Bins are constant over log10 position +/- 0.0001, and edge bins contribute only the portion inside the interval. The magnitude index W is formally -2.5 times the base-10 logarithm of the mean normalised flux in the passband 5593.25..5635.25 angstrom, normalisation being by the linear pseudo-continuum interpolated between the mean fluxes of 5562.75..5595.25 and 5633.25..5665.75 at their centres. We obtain -0.06 mag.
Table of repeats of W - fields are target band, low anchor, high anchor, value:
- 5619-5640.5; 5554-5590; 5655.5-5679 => 0.03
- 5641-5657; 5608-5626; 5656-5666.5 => 0.04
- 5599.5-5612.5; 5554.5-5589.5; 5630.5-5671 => -0.06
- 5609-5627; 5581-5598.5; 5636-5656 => -0.05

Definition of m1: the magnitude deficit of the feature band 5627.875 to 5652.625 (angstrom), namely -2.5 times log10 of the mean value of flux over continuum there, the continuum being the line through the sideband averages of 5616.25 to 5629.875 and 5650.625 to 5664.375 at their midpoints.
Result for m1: 0.06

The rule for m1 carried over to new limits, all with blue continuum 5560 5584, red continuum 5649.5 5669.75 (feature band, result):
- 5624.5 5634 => 0.02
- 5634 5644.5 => 0.06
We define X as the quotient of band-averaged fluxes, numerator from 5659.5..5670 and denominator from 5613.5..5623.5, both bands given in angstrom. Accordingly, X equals 1.0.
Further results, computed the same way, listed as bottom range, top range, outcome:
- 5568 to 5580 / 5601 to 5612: 1.20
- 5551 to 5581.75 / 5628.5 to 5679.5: 1.14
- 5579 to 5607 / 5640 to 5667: 1.04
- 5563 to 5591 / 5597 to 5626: 1.15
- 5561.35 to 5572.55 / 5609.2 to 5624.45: 1.21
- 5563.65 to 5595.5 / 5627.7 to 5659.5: 1.08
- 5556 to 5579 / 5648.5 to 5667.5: 1.18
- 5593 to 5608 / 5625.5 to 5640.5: 0.94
